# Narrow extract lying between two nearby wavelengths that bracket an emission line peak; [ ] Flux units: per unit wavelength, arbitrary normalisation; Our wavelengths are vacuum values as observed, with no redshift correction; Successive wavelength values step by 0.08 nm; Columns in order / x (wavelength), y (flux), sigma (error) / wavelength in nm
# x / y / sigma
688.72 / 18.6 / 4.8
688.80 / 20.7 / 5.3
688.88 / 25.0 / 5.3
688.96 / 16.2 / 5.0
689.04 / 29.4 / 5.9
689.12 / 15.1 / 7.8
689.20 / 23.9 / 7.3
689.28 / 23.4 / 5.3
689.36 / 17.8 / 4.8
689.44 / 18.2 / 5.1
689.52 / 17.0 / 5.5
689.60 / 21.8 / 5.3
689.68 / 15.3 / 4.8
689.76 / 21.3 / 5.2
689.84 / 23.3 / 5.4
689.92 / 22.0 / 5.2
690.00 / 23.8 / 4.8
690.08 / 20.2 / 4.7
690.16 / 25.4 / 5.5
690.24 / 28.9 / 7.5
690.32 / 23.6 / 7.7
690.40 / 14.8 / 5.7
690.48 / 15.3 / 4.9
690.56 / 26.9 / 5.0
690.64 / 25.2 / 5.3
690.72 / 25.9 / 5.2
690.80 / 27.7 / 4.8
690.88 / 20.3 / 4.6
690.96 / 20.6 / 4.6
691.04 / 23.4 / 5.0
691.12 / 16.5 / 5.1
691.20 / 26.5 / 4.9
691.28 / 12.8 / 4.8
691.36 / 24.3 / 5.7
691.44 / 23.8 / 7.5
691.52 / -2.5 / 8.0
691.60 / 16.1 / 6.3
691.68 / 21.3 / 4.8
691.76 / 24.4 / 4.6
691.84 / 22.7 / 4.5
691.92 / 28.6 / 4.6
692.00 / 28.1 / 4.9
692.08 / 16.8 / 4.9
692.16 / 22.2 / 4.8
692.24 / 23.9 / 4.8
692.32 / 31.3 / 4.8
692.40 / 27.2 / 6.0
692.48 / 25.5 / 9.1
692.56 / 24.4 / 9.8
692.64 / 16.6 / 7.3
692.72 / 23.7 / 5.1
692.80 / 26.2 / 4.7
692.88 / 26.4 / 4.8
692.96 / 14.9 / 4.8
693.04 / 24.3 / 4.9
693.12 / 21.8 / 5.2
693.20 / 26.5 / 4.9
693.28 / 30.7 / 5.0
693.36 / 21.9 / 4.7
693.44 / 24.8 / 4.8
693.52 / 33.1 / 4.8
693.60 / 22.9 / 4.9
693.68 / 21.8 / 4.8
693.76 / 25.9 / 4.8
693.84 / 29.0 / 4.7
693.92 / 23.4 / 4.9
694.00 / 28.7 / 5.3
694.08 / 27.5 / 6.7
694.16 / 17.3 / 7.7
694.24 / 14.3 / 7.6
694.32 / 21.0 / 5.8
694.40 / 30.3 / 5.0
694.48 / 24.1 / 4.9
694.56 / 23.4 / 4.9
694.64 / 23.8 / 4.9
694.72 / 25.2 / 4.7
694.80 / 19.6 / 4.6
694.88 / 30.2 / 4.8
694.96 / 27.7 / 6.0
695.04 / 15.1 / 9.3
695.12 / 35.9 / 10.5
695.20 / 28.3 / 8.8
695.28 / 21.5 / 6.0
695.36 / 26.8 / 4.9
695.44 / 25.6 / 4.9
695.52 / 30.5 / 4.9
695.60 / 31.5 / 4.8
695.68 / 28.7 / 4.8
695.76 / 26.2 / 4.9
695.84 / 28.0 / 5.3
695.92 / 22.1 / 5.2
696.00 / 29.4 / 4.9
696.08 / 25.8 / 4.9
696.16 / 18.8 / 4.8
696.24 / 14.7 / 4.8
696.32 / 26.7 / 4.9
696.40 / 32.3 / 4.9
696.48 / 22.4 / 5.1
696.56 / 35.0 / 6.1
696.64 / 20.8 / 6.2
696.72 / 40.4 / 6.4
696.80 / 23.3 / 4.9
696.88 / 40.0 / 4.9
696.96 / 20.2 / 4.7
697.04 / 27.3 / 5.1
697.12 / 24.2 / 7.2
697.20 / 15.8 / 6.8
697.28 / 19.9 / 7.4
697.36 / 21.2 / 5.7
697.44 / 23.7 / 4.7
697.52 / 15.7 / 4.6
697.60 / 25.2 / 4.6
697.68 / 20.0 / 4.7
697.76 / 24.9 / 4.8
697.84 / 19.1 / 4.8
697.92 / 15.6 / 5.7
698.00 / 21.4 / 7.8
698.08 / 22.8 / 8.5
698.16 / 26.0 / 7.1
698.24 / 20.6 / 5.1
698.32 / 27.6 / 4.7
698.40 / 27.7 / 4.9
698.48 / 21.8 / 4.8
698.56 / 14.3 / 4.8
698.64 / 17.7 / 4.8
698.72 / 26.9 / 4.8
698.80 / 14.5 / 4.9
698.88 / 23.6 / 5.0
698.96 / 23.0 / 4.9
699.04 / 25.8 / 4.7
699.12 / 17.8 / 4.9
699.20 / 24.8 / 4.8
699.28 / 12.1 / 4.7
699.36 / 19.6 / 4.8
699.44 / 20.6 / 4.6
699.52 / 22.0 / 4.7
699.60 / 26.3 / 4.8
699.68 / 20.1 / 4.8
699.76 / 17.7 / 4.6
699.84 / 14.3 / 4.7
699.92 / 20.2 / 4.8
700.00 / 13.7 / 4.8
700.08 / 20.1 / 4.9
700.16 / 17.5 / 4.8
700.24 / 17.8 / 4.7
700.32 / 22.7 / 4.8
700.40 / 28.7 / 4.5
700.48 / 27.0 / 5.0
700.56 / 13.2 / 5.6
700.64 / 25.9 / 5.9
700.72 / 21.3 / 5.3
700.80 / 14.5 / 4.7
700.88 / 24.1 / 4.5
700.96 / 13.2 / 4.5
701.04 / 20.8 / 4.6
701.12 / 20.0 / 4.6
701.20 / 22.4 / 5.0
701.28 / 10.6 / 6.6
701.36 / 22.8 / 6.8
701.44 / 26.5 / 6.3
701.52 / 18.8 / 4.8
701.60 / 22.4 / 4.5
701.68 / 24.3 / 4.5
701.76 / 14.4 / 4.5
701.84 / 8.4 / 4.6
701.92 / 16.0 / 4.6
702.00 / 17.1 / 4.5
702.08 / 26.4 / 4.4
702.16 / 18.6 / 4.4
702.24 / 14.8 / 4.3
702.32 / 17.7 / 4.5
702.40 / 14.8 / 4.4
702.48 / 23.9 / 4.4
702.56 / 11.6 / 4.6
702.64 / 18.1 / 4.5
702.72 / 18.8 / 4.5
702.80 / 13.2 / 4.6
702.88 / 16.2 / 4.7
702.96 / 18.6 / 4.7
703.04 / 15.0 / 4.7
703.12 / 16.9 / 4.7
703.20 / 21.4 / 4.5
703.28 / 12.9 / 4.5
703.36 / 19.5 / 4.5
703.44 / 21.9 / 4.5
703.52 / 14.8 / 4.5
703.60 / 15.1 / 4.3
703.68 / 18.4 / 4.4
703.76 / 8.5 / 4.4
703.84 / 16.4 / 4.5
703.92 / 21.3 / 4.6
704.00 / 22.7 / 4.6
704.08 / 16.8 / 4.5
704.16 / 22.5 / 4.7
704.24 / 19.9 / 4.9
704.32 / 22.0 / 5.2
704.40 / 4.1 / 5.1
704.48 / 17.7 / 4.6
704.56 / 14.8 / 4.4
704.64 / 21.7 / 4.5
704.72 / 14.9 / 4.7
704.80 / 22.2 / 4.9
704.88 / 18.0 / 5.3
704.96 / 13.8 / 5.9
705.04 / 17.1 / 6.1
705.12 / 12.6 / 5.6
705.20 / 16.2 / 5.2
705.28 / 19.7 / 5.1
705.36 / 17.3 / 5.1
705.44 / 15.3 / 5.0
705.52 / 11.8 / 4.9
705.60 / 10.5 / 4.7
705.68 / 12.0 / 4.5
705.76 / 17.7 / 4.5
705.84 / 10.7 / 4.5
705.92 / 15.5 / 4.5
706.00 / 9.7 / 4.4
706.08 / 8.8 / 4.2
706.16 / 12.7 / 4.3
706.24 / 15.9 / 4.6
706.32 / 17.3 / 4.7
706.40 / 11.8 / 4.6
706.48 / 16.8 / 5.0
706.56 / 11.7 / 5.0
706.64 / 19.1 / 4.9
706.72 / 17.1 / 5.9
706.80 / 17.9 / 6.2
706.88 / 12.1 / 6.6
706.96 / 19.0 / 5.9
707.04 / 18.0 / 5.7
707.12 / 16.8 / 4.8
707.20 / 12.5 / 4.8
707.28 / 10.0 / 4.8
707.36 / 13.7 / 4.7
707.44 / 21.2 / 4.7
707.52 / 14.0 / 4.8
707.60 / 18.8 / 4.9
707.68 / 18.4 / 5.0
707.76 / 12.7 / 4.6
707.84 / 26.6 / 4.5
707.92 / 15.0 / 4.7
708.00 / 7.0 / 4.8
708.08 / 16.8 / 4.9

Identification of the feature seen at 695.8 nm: Mg II 2798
